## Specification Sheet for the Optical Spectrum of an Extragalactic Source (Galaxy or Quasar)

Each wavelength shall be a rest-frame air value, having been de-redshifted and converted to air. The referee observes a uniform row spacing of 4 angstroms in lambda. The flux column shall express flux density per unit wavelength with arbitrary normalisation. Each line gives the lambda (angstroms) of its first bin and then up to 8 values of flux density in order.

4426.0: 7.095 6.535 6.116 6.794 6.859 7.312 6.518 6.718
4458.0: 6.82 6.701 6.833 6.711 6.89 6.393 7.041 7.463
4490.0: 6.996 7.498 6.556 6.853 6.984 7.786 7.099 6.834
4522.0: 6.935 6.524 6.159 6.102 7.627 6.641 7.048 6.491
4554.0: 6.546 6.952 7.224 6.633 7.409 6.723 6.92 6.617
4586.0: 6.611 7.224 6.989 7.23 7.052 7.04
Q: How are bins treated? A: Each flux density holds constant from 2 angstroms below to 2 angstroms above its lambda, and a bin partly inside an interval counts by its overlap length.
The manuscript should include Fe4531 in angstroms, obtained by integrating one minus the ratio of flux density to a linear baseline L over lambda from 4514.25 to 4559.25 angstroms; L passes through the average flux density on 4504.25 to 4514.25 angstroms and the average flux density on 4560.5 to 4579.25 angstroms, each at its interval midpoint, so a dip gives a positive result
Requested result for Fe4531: 2.8 angstroms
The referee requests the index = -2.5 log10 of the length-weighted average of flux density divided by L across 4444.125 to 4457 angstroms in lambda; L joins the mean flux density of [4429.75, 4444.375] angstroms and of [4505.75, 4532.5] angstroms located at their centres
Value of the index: -0.03 mag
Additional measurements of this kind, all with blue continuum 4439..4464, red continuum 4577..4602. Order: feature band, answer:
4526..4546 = 0.037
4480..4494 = -0.056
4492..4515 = -0.041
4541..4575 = 0.008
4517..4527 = 0.016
